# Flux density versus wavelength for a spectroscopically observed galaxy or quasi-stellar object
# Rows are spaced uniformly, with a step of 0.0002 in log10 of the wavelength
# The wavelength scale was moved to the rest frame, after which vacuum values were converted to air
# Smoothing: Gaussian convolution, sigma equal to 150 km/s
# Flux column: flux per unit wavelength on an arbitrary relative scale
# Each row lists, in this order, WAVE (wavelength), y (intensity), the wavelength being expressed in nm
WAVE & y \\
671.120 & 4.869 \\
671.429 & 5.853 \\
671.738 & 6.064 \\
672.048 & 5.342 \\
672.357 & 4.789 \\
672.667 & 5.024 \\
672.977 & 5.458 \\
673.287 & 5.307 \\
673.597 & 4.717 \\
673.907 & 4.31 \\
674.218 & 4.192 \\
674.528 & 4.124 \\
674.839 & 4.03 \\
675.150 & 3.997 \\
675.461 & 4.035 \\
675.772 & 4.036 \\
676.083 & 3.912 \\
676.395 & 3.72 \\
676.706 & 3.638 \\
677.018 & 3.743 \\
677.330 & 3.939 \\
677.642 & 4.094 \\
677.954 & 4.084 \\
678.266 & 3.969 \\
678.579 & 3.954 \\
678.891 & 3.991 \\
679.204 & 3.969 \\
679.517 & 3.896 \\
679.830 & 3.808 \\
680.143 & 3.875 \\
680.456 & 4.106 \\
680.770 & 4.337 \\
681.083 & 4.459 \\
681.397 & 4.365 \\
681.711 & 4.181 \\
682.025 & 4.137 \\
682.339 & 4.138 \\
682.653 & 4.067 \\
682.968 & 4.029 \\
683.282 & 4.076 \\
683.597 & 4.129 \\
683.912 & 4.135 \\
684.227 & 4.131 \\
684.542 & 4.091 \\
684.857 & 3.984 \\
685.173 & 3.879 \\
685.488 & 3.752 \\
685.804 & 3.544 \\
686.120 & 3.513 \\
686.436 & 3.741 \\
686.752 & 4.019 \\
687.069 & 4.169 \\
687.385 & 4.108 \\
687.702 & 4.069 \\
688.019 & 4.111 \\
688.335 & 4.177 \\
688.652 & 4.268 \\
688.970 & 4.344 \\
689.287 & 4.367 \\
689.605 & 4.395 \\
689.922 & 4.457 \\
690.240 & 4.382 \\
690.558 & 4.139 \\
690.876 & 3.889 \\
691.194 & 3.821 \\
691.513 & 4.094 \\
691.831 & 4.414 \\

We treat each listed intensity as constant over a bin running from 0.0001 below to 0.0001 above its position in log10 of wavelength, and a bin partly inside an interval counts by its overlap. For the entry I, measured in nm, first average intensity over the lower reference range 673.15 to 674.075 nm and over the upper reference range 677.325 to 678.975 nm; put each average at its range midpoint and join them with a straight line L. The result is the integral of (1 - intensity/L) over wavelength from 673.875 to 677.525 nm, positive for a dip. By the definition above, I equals 0.374 nm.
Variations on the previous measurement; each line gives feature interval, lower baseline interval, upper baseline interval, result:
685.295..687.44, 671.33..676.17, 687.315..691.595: 0.23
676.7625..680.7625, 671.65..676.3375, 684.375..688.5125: 0.35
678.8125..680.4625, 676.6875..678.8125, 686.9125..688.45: 0.02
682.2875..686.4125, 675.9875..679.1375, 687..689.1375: 0.14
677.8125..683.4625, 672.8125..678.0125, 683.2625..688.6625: 0.02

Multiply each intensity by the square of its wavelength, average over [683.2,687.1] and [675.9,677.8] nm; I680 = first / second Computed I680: 1.05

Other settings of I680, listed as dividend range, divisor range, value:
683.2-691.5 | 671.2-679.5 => 0.96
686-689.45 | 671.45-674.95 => 0.87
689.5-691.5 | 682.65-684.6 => 1.04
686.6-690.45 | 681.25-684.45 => 1.04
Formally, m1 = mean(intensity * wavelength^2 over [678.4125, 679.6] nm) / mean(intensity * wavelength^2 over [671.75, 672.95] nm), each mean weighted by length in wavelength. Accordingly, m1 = 0.77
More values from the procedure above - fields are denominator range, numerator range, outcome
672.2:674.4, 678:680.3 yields 0.83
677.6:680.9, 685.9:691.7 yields 1.06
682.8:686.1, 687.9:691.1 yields 1.09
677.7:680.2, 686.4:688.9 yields 1.07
